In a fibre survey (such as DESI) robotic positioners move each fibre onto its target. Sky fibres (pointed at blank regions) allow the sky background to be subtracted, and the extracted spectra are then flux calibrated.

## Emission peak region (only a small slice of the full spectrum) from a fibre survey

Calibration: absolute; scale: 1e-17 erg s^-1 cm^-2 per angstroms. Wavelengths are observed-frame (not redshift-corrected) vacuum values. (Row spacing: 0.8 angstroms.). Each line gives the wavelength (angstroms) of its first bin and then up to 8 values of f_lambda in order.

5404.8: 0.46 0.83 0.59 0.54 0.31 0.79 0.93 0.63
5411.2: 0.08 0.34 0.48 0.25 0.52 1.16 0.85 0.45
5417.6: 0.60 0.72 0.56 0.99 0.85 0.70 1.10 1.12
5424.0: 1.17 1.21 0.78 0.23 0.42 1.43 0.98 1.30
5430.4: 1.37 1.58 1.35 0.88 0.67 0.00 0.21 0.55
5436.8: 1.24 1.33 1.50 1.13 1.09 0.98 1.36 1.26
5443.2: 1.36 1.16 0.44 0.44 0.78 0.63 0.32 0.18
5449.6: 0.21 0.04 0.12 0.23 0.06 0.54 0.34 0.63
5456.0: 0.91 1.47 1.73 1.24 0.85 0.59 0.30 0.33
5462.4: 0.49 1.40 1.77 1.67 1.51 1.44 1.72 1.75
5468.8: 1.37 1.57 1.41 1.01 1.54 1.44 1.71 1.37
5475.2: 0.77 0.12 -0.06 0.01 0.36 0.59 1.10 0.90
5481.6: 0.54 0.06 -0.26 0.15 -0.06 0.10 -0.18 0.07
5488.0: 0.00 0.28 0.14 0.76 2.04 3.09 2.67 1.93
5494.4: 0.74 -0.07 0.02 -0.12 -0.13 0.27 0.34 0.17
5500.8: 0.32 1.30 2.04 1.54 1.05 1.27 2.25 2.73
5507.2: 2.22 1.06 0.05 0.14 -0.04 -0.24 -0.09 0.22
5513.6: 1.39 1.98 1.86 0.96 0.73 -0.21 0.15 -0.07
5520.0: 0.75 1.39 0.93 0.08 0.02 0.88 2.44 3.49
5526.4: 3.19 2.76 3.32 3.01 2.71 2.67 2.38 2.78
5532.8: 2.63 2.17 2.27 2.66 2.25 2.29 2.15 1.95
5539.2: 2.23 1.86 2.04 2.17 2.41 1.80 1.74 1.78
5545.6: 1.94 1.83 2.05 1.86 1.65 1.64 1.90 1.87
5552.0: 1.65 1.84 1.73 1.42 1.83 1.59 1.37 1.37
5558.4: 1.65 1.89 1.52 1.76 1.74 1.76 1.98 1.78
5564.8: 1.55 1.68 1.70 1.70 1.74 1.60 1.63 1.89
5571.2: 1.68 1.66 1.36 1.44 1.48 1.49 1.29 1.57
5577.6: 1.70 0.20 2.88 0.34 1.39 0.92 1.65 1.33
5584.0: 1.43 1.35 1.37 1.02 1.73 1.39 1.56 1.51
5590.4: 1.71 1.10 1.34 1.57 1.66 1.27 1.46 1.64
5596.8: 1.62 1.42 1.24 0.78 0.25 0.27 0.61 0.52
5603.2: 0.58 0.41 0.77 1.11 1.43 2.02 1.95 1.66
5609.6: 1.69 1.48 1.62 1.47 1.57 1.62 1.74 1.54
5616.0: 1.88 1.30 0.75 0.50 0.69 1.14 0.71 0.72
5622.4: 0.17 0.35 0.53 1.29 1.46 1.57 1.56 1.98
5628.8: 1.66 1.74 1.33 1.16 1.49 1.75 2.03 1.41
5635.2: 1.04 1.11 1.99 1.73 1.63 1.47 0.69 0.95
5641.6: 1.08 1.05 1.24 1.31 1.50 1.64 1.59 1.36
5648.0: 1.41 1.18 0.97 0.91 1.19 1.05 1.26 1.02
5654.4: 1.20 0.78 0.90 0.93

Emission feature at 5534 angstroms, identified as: Lyman alpha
